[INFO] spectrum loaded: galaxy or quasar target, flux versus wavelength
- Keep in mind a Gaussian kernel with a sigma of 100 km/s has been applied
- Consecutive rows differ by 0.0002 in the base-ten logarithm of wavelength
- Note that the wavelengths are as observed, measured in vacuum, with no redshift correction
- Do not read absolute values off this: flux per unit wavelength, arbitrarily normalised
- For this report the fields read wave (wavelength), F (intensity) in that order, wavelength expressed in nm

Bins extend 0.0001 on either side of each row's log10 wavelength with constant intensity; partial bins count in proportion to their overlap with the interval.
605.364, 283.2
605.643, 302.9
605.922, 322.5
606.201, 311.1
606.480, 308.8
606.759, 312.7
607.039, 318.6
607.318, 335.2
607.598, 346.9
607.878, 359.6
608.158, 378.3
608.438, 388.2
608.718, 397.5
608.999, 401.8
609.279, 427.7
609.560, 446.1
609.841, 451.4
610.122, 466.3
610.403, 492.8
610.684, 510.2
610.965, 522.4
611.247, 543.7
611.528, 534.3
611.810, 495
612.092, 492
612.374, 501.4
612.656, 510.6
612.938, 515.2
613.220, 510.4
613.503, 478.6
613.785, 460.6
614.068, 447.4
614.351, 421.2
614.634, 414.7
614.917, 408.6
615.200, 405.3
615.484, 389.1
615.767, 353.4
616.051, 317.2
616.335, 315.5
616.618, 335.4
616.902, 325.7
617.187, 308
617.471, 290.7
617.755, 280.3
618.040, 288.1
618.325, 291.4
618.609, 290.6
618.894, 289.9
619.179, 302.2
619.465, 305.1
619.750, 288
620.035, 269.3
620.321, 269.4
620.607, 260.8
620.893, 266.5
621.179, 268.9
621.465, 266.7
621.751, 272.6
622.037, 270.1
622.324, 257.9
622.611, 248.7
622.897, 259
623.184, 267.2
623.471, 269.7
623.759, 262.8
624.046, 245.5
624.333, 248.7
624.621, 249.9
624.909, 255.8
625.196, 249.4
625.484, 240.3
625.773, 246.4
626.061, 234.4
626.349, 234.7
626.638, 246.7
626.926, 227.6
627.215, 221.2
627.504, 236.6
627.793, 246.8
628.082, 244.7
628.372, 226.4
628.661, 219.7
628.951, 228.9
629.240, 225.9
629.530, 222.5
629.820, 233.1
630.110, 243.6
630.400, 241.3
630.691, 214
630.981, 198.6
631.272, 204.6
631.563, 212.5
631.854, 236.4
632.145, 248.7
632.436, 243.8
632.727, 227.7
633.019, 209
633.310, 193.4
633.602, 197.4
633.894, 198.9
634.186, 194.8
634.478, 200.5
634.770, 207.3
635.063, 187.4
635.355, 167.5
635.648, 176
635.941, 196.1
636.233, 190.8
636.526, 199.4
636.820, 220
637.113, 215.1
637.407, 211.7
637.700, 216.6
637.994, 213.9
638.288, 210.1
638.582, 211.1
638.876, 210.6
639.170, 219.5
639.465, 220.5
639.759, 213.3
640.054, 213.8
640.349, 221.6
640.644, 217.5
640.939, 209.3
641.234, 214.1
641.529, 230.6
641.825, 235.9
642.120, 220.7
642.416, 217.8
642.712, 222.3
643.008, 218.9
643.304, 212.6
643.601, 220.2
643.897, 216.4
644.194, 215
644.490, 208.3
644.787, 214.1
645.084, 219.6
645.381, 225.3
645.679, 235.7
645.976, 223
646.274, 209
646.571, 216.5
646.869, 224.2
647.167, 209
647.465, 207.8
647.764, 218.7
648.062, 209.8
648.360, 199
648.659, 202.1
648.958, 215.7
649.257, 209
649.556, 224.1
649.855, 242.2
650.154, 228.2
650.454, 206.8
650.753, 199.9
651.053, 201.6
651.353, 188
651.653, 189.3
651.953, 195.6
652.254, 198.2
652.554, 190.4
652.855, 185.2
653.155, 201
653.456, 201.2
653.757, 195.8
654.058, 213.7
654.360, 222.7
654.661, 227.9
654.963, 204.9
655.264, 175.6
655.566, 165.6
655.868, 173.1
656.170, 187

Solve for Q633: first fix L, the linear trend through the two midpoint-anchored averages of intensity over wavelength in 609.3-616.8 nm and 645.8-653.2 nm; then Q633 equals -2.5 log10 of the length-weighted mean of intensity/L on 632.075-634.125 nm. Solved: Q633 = 0.42 mag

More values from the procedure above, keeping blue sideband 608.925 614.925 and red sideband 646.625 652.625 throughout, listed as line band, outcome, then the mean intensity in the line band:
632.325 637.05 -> 0.49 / 201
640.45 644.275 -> 0.18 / 219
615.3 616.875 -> 0.29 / 343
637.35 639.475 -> 0.32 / 214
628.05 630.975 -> 0.47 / 228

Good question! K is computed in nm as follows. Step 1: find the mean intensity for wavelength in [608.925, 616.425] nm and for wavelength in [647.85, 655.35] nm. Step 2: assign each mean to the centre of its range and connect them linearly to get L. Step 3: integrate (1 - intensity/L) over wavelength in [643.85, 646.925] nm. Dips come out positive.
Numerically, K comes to 0.33 nm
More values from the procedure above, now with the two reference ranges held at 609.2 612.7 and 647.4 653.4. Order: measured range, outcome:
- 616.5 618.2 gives 0.541 nm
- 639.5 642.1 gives 0.524 nm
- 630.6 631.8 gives 0.472 nm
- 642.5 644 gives 0.229 nm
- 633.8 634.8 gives 0.381 nm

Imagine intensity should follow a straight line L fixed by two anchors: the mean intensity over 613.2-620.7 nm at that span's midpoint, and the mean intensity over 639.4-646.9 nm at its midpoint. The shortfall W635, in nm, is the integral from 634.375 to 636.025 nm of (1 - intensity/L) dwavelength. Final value 0.44 nm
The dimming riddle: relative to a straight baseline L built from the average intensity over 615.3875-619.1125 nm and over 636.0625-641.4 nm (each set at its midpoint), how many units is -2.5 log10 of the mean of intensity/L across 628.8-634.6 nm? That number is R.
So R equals 0.12 mag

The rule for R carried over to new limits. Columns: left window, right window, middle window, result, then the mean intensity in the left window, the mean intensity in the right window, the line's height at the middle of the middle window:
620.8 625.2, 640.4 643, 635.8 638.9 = 0.11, 260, 221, 230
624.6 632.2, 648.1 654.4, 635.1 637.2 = 0.15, 232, 205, 223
